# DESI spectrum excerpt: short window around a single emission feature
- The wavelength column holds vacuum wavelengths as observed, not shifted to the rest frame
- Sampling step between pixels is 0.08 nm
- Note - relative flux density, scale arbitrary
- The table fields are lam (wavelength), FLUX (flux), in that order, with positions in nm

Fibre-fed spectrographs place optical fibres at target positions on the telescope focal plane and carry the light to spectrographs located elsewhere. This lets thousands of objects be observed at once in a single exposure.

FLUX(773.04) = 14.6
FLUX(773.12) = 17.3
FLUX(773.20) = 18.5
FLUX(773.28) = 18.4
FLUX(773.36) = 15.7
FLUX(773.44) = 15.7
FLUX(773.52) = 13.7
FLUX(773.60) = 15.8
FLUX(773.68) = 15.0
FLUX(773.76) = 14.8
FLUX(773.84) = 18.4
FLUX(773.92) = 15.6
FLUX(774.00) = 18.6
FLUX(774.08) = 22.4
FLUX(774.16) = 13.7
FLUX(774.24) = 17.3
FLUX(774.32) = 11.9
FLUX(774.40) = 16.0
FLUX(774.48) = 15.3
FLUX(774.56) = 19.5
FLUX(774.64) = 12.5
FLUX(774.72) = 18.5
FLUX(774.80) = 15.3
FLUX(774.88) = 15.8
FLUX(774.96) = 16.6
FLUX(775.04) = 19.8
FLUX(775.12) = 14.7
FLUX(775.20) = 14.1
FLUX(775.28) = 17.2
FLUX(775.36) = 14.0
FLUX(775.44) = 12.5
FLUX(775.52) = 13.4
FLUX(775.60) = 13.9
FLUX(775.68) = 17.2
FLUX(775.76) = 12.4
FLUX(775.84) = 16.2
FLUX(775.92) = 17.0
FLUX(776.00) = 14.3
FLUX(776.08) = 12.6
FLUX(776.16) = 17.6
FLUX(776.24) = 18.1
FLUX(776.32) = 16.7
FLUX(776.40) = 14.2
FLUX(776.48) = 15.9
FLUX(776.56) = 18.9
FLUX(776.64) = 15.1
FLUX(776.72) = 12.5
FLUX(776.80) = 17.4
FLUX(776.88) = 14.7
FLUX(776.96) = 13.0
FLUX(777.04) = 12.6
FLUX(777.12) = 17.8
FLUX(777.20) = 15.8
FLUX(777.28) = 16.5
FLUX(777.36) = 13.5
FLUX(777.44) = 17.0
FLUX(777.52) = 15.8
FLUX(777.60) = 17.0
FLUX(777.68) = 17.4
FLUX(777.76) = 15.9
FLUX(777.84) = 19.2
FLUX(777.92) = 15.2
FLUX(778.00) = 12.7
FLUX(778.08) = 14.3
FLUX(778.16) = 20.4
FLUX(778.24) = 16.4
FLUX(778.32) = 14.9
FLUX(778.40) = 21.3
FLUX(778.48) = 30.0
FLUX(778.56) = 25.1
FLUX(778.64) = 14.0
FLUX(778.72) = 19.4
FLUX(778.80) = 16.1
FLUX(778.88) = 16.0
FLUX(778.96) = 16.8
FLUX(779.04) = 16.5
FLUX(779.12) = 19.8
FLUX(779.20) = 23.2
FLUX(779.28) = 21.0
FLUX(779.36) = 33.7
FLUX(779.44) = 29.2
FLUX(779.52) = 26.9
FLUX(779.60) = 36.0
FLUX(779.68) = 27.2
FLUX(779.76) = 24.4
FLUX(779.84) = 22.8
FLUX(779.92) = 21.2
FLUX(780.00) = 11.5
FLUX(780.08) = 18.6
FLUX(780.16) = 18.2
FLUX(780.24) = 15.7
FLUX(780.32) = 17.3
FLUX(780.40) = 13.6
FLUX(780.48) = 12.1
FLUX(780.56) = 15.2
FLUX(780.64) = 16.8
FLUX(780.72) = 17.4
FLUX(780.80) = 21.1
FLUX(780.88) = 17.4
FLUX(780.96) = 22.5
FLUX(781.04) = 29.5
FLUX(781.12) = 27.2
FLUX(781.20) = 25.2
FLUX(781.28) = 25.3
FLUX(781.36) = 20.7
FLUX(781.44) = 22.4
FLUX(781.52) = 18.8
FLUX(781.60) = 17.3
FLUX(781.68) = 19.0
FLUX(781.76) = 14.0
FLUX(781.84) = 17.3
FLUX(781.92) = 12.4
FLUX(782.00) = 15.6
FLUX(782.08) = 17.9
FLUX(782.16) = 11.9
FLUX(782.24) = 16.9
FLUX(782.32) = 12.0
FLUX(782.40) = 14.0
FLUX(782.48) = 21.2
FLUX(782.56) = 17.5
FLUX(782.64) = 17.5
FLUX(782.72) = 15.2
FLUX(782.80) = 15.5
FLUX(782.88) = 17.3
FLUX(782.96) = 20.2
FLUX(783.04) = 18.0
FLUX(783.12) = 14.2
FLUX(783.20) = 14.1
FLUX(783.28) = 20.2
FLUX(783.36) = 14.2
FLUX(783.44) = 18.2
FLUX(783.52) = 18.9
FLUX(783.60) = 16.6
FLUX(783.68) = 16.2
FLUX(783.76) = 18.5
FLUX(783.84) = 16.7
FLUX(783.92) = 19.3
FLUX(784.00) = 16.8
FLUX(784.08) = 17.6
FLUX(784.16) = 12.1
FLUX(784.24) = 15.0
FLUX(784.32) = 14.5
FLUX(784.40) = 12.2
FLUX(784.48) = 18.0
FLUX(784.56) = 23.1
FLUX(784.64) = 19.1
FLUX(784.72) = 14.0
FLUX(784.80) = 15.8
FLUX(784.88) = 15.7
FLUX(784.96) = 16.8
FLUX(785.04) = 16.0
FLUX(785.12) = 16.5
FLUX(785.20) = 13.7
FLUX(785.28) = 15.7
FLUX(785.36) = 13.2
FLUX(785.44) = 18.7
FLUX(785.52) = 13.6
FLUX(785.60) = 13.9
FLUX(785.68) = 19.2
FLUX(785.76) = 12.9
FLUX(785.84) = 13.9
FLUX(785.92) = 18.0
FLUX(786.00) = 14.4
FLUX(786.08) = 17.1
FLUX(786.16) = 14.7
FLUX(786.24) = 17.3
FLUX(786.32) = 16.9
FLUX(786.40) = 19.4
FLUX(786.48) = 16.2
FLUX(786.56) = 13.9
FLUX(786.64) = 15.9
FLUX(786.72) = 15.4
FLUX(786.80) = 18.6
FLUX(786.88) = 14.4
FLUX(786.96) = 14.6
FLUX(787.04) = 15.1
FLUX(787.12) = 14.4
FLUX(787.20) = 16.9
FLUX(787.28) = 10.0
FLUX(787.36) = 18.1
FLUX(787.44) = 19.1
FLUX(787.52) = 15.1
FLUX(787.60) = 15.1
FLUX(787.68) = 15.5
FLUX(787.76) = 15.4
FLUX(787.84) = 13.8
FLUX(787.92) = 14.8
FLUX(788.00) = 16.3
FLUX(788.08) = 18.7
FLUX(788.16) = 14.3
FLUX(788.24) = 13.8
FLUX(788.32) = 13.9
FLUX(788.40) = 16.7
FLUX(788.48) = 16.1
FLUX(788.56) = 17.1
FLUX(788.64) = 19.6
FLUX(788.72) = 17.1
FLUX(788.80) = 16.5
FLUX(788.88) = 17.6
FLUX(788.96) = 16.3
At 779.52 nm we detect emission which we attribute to [S II]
